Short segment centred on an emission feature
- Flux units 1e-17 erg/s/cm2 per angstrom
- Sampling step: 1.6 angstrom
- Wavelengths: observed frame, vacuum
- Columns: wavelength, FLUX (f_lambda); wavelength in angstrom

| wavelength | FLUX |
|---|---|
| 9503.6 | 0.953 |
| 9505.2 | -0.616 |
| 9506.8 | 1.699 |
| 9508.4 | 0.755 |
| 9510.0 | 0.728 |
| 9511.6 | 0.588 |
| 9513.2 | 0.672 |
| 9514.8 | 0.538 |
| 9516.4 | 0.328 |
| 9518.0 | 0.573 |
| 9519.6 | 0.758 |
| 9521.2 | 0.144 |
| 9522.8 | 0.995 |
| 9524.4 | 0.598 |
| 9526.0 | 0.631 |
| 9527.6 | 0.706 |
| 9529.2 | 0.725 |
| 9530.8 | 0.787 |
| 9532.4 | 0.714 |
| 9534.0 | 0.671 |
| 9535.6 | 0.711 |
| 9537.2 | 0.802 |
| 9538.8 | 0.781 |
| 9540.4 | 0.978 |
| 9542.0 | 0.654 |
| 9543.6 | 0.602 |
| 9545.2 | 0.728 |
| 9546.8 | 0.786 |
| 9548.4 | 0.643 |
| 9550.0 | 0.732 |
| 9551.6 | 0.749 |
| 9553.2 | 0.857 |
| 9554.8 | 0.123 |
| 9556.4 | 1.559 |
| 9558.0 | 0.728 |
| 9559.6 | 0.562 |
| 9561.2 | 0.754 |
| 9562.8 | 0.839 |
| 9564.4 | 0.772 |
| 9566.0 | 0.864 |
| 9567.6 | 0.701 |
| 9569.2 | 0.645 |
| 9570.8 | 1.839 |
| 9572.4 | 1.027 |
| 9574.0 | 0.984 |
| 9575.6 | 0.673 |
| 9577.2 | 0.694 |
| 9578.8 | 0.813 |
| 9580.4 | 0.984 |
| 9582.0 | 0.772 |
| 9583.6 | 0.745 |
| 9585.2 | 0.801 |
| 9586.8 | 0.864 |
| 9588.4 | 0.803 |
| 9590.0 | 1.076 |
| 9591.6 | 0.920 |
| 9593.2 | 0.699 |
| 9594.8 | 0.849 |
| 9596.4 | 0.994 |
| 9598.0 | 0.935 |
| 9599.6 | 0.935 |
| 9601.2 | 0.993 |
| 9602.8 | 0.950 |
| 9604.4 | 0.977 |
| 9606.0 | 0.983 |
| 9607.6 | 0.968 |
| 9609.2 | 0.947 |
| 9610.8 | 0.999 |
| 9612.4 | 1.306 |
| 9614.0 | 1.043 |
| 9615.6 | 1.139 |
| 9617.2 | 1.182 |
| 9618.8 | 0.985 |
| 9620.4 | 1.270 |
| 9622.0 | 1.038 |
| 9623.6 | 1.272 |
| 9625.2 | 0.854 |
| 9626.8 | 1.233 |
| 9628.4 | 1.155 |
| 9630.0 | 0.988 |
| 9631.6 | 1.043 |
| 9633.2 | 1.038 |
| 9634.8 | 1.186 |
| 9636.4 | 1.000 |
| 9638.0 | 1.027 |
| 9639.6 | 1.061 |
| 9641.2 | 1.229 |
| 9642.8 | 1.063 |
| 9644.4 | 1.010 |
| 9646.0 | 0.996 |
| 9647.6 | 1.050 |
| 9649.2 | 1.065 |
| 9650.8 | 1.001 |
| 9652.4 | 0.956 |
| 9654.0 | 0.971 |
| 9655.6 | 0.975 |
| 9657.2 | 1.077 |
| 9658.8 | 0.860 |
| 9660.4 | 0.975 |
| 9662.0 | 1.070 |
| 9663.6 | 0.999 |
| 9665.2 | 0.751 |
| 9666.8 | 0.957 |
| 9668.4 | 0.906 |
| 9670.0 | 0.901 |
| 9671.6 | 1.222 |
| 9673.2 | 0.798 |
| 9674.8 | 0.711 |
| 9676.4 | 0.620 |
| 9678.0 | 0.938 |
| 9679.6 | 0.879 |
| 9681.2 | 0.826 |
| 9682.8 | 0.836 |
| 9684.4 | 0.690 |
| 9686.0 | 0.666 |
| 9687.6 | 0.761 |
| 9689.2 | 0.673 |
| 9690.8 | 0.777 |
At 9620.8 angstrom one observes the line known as Mg II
